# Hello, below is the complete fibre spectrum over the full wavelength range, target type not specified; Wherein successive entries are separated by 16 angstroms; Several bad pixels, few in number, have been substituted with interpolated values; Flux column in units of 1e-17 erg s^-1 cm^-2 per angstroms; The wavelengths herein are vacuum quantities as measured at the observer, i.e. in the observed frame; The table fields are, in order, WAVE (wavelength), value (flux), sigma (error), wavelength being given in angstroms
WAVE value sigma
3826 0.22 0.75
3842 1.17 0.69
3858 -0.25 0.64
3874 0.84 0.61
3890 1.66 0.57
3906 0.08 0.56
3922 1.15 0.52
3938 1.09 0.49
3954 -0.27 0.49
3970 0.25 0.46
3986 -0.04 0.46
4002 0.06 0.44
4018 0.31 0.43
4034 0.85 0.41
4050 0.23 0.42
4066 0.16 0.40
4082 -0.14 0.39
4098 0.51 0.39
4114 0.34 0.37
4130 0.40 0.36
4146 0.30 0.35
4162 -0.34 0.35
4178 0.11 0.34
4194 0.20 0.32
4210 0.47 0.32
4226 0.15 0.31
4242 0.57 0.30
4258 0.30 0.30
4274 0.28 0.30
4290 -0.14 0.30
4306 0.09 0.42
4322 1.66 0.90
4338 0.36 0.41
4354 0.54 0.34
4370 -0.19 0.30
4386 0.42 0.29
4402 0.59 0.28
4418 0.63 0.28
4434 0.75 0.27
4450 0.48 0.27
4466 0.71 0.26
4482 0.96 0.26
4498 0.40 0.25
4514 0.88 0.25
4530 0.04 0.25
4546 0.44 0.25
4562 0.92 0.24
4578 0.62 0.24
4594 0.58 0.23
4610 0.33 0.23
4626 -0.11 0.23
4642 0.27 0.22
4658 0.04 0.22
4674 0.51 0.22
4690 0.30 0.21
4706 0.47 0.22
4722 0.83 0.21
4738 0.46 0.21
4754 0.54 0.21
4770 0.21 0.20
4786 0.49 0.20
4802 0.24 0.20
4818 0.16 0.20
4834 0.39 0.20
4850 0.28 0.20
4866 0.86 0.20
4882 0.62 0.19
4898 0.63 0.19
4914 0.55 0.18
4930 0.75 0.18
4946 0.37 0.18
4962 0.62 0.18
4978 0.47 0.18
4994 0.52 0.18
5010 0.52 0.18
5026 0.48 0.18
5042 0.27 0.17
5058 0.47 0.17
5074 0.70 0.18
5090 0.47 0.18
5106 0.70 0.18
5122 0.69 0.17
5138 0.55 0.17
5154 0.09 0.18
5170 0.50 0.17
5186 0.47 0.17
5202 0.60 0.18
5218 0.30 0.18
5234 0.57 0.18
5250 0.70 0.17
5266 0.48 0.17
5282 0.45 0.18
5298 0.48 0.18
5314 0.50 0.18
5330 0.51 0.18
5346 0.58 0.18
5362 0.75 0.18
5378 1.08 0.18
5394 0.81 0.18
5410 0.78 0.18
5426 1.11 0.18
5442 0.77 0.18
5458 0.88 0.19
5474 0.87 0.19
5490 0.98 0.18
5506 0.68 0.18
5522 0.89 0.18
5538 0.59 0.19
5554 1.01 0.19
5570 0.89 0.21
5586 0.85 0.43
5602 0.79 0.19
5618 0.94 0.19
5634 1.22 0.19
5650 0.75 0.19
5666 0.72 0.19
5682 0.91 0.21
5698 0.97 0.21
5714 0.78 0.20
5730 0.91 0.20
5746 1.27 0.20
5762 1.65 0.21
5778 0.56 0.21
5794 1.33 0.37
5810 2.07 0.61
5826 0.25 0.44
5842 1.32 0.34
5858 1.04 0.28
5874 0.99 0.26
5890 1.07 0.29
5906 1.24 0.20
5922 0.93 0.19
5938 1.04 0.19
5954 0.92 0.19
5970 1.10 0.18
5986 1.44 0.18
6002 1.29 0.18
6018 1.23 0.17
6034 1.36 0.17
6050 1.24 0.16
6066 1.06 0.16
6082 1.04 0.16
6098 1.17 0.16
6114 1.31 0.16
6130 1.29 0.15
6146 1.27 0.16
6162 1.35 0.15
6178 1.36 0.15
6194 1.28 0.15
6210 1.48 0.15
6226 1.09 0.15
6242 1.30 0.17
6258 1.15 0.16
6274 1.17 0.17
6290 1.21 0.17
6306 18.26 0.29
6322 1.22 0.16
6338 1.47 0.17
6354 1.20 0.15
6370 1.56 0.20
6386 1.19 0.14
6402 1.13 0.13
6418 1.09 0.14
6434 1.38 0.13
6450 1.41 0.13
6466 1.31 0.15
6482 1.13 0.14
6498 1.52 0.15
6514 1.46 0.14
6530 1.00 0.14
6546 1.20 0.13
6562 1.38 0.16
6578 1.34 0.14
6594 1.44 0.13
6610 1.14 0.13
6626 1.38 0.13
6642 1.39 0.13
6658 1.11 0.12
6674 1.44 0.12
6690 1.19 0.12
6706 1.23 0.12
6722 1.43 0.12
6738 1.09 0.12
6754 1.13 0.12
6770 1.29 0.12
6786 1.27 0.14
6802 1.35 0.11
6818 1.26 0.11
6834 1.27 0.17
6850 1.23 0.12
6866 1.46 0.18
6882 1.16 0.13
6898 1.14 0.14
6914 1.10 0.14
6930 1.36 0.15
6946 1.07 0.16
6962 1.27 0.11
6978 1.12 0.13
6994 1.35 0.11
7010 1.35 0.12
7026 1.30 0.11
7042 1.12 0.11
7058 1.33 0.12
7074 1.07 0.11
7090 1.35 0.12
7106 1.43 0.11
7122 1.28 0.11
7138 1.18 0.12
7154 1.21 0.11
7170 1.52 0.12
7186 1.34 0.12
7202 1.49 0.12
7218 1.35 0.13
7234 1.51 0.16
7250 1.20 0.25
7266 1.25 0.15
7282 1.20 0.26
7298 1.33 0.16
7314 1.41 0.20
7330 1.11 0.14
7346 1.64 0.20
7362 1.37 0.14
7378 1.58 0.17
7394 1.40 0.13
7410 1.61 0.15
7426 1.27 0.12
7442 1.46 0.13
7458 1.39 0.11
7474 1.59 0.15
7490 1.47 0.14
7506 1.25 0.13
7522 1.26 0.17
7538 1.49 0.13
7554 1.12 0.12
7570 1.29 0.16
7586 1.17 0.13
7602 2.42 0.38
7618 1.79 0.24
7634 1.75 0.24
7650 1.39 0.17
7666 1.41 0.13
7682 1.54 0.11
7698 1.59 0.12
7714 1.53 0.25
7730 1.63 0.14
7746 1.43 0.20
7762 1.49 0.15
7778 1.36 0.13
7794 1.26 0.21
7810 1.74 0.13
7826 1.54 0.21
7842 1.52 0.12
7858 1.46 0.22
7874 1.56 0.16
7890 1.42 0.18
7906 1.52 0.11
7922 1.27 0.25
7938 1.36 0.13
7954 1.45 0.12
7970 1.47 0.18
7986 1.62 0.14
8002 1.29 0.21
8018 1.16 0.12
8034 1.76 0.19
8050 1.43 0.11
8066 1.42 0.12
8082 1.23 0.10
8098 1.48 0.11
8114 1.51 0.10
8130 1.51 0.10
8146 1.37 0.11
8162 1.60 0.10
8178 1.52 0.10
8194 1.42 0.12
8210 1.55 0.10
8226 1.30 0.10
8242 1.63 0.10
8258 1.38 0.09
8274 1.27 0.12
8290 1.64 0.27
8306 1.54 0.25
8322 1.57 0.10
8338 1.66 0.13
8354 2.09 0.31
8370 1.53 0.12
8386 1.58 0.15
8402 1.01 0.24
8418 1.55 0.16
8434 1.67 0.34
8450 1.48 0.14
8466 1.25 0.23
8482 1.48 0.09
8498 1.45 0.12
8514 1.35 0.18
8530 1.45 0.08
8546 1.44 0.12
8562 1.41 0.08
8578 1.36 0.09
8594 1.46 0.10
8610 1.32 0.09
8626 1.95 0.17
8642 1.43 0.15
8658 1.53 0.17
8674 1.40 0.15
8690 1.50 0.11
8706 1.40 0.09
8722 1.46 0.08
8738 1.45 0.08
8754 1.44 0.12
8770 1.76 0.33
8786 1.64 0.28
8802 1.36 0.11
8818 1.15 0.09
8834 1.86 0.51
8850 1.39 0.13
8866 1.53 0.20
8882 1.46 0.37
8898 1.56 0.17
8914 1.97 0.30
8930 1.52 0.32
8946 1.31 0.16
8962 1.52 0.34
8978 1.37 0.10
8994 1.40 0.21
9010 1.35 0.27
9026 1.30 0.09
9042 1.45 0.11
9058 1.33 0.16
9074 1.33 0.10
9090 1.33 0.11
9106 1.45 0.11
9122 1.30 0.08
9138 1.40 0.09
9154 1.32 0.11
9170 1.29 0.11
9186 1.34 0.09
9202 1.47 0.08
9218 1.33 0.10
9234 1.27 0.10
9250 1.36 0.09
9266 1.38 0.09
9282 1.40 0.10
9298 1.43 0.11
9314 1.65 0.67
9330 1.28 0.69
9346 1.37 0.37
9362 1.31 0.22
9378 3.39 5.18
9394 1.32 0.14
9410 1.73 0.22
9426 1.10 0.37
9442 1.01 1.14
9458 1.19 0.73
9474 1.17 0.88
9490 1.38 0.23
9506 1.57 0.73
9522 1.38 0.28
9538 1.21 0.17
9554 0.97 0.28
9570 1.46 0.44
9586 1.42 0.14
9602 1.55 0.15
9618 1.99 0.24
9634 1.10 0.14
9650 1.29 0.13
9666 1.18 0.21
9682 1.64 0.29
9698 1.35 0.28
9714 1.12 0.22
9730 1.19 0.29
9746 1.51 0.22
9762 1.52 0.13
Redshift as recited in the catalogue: 0.34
